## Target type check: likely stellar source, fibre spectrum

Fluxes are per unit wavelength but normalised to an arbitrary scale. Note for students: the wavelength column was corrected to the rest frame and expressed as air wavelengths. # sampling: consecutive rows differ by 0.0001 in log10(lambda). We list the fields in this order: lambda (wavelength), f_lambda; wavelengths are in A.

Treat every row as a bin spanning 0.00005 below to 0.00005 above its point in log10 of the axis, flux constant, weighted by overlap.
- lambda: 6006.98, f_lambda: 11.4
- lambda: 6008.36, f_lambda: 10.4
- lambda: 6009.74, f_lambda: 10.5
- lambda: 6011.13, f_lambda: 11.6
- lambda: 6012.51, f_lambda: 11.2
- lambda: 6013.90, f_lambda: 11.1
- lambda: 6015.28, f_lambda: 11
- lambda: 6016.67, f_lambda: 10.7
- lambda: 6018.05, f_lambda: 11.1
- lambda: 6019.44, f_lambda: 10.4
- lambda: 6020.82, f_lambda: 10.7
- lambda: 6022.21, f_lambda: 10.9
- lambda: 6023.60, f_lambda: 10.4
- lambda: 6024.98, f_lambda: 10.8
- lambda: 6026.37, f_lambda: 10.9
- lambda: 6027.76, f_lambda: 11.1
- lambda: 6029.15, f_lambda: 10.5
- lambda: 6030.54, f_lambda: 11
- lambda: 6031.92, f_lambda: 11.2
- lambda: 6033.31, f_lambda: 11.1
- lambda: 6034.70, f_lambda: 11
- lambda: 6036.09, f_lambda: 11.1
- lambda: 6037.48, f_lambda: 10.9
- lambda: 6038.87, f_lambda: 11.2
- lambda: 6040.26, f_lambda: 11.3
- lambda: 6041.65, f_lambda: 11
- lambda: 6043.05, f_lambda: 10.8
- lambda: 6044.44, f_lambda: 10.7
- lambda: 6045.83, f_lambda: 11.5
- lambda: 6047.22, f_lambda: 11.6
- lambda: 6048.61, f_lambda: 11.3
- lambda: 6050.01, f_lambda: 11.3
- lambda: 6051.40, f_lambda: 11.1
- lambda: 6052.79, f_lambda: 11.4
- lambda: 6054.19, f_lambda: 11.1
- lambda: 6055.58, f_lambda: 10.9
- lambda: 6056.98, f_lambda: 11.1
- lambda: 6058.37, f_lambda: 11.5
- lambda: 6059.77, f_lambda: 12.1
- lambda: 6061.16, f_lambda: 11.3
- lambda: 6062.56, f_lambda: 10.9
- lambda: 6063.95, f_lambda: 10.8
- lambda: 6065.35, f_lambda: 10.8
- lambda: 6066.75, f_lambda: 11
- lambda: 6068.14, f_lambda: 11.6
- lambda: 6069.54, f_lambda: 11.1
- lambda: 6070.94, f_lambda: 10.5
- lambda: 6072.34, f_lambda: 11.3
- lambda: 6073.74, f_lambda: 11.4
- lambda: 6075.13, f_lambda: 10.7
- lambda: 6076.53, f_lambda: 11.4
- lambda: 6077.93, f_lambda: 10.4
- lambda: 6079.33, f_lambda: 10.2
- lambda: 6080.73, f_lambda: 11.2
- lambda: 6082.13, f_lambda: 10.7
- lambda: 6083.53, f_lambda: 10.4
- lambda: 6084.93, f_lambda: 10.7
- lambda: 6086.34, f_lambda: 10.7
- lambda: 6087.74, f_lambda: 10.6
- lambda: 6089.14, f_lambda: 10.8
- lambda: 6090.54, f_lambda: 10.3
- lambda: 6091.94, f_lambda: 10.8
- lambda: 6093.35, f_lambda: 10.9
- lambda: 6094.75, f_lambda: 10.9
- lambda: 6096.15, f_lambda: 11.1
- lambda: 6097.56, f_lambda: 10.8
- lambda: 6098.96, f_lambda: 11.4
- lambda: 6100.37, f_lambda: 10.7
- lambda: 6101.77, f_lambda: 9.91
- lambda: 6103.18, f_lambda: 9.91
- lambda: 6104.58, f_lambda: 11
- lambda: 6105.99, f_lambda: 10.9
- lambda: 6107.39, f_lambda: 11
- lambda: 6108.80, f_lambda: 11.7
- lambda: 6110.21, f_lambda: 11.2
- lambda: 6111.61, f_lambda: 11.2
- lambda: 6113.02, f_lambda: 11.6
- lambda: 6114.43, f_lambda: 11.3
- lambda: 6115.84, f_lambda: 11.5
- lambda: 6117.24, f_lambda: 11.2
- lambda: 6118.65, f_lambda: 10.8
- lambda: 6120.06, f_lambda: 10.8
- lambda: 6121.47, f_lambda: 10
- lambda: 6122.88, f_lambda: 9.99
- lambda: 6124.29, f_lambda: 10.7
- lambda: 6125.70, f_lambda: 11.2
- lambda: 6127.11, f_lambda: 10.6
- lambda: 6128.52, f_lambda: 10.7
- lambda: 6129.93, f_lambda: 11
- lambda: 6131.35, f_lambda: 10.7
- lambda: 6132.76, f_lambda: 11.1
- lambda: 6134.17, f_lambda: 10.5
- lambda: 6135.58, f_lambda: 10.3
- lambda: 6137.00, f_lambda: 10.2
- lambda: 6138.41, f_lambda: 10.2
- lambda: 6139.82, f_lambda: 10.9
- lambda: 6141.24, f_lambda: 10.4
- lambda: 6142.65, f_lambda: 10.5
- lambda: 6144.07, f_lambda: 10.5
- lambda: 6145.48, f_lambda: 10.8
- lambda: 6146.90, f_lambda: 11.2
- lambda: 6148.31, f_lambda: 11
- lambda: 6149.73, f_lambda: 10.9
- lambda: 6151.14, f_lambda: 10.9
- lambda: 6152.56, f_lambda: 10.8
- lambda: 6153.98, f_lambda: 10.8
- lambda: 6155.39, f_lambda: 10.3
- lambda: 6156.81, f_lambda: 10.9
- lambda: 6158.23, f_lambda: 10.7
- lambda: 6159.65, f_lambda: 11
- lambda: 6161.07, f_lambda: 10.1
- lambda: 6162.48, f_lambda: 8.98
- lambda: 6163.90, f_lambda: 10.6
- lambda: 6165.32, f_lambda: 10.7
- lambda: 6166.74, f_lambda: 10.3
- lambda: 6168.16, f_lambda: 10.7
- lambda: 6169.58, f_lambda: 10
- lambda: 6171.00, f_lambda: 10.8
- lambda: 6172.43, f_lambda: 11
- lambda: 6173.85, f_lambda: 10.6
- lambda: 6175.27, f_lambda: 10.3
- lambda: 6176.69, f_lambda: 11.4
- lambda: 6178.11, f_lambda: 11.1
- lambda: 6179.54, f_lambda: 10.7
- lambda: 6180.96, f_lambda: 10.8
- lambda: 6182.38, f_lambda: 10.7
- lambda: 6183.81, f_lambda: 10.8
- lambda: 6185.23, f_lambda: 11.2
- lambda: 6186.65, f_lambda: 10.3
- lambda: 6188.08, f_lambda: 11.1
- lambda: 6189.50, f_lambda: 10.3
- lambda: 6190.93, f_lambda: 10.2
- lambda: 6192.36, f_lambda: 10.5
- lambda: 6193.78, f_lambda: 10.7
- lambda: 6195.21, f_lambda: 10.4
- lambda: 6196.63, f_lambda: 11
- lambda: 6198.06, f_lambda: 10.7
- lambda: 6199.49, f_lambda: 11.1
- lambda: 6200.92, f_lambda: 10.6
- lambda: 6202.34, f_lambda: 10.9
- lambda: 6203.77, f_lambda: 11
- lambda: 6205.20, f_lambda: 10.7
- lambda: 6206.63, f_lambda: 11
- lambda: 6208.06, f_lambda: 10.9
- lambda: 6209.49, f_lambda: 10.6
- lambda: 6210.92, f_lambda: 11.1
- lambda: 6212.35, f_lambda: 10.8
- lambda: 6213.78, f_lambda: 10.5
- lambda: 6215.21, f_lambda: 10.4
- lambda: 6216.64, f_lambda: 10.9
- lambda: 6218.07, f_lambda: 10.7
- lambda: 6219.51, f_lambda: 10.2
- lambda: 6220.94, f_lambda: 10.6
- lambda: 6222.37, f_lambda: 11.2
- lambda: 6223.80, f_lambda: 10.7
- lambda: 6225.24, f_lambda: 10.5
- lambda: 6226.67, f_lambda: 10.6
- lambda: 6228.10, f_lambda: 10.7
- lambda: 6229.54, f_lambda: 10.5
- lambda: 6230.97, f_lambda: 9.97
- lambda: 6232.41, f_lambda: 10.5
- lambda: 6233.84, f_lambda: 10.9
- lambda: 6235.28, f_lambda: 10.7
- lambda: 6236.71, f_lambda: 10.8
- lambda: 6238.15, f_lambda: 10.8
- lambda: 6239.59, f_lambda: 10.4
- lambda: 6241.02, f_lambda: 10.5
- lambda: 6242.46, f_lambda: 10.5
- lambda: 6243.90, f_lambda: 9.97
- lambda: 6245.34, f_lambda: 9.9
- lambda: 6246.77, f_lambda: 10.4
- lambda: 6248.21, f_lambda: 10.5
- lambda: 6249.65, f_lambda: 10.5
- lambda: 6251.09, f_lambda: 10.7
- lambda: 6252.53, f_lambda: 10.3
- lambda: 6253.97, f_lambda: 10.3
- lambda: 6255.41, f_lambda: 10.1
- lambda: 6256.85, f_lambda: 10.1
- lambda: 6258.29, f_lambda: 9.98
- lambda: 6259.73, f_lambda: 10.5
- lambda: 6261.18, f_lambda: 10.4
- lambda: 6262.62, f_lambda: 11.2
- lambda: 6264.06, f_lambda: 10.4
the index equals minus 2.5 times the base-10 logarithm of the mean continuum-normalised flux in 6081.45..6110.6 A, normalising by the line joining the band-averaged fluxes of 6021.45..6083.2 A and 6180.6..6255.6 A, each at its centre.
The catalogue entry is 0.02 mag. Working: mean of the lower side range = 11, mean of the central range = 10.8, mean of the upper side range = 10.6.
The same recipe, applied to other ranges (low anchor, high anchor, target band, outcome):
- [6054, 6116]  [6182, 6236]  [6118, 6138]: 0.03 mag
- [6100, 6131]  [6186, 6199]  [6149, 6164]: 0.02 mag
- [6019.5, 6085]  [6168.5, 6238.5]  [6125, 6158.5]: 0.01 mag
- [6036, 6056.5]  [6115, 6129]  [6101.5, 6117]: -0.02 mag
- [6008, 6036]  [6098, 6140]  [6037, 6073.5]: -0.03 mag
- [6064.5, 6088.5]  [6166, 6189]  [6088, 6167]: 0.01 mag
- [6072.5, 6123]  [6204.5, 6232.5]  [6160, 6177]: 0.03 mag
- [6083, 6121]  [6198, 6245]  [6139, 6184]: 0.01 mag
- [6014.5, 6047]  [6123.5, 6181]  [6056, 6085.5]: -0.02 mag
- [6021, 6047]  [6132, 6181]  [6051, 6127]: -0.01 mag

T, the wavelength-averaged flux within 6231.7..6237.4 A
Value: 10.7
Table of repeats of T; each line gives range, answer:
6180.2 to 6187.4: 10.8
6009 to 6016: 11.1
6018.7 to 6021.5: 10.6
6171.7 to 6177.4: 10.8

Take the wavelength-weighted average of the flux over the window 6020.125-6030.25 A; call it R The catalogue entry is 10.8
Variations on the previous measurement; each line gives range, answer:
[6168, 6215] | 10.7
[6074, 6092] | 10.7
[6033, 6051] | 11.1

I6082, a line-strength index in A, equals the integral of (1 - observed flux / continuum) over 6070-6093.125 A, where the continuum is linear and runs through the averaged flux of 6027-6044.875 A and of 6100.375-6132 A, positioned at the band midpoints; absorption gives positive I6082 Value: 0.3 A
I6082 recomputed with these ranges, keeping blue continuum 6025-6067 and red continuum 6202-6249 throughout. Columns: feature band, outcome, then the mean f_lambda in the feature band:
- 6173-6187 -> -0.1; 10.8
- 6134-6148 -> 0.4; 10.6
